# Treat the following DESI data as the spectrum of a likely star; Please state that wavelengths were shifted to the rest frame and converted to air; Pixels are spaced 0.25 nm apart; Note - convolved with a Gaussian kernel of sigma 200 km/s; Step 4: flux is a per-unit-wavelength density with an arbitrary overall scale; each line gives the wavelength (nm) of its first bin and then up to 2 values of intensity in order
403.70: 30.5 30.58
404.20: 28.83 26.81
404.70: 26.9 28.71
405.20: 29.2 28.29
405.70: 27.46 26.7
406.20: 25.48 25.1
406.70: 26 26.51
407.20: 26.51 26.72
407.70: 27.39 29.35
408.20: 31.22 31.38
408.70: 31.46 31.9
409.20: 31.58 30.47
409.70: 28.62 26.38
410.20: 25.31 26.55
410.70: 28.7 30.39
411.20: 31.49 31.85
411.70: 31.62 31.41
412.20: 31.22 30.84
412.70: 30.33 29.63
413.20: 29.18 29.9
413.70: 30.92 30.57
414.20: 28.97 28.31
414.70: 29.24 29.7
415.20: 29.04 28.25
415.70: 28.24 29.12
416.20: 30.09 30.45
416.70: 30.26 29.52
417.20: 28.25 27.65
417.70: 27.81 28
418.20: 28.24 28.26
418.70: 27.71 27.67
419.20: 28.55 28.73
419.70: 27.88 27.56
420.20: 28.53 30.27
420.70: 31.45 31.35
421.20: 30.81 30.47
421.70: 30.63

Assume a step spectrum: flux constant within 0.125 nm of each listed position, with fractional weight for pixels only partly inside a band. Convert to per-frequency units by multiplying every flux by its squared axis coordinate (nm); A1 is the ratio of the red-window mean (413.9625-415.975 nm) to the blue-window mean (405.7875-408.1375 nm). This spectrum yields 1.1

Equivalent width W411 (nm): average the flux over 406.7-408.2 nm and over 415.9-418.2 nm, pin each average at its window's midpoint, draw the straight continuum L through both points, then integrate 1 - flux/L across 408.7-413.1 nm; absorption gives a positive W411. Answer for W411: -0.298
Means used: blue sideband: 27.5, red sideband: 29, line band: 29.9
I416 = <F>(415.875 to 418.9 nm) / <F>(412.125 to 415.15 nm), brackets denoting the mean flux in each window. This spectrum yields 0.96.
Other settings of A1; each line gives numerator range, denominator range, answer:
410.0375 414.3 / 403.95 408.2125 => 1.12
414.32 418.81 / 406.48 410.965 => 1.05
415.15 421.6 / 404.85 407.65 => 1.14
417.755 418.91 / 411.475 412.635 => 0.92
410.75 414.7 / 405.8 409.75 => 1.09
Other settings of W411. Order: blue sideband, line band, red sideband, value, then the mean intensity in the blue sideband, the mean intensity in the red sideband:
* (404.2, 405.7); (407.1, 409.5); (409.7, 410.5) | -0.25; 28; 26.4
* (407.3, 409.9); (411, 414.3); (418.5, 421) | -0.12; 29.9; 28.9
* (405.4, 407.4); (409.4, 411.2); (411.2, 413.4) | 0.07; 26.4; 30.8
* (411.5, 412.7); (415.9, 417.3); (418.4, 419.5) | -0.02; 31.2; 28.1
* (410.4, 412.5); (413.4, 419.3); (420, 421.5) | 0.29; 30.6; 30.3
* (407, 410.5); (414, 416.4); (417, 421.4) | -0.02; 28.9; 28.8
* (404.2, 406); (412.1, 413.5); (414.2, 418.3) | -0.08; 27.8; 28.9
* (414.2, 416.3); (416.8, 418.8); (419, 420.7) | 0.04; 29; 28.8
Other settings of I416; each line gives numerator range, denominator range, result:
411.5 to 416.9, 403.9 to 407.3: 1.10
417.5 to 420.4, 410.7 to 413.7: 0.92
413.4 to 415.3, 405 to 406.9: 1.10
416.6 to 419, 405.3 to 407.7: 1.07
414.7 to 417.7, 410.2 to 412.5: 0.96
